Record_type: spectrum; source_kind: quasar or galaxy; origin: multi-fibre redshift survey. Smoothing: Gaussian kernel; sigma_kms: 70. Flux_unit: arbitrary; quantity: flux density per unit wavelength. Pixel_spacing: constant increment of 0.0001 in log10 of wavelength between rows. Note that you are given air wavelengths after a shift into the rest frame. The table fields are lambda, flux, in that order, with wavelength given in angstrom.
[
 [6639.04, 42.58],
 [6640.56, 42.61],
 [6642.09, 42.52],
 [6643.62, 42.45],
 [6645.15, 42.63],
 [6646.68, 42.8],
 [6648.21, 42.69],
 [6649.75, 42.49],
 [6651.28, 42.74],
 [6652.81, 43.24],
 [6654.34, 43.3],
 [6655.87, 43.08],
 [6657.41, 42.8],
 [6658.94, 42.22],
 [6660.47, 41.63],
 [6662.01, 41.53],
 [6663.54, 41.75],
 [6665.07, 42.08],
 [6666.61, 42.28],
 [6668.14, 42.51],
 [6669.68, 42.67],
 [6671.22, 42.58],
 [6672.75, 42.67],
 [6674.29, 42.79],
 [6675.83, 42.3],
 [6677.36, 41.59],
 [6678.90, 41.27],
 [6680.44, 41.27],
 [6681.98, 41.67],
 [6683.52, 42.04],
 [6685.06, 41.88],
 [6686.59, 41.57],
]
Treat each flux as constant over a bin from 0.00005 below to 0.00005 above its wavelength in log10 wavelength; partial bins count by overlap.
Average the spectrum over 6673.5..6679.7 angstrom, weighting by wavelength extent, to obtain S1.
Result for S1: 42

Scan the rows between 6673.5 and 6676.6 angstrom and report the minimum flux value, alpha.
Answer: 42.3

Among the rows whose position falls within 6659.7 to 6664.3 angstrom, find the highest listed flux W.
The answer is 41.75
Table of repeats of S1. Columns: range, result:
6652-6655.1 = 43.3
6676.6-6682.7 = 41.4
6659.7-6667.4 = 41.9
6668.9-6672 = 42.6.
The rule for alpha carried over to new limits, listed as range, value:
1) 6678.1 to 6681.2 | 41.27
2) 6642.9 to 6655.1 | 42.45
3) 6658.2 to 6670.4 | 41.53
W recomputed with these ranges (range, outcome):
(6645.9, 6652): 42.8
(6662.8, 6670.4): 42.67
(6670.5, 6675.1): 42.79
